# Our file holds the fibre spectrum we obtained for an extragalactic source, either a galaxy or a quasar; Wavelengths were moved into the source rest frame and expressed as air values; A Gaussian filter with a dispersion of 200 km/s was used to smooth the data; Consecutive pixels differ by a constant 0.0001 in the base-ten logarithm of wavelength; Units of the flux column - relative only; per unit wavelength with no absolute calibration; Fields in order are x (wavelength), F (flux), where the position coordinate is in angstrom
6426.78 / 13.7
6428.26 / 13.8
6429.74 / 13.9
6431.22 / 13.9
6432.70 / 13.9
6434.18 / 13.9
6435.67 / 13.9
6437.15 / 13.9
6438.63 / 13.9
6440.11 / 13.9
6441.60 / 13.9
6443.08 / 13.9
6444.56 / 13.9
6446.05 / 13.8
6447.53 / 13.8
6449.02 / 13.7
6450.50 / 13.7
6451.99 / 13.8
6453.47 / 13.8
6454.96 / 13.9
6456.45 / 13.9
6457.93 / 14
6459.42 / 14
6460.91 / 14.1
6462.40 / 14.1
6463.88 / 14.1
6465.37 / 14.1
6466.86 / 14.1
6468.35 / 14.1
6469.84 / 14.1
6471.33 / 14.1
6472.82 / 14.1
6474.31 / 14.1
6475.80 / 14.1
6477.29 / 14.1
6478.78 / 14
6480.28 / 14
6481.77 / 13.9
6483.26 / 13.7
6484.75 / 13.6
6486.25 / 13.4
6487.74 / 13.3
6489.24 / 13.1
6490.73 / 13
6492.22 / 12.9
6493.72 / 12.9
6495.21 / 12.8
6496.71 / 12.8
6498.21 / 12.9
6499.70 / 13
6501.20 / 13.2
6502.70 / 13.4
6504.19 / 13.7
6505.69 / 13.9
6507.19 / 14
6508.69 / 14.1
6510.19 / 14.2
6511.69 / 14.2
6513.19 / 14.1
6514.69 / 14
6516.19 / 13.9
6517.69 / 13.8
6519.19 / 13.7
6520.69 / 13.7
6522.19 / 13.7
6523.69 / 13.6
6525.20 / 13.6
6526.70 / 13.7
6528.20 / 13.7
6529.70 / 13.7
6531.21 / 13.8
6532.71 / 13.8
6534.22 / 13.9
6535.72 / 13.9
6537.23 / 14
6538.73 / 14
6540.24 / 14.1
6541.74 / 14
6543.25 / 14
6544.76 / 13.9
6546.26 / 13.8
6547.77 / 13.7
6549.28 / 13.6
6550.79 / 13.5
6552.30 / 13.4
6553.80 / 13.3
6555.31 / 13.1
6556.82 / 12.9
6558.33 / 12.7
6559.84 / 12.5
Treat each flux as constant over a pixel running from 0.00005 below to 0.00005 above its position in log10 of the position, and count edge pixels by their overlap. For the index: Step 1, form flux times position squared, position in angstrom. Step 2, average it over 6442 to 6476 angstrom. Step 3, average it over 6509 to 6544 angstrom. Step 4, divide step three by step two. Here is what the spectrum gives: 1.0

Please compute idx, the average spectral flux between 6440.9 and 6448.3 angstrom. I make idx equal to 13.9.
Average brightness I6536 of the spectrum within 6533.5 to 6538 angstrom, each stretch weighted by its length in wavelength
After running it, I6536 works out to 14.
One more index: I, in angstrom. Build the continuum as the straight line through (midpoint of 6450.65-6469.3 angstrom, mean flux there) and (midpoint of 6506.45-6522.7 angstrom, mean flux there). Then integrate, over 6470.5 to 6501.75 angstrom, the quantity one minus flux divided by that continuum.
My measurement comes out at 1.10 angstrom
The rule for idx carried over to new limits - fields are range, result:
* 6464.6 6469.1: 14.1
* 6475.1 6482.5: 14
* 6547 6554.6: 13.5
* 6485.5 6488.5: 13.3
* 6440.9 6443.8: 13.9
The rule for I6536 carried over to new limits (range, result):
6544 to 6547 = 13.9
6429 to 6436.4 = 13.9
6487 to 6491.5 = 13.1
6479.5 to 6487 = 13.7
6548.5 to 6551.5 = 13.5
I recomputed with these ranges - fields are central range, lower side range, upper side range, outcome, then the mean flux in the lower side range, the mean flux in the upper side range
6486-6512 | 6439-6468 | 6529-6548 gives 1.02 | 13.9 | 13.9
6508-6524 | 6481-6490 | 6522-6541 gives -0.24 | 13.5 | 13.8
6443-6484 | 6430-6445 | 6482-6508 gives -1.04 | 13.9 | 13.3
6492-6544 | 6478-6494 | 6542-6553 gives -0.39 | 13.5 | 13.7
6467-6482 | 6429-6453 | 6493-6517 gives -0.39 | 13.9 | 13.6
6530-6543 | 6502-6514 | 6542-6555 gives -0.19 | 14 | 13.6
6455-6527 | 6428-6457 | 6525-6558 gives 0.24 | 13.9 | 13.7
